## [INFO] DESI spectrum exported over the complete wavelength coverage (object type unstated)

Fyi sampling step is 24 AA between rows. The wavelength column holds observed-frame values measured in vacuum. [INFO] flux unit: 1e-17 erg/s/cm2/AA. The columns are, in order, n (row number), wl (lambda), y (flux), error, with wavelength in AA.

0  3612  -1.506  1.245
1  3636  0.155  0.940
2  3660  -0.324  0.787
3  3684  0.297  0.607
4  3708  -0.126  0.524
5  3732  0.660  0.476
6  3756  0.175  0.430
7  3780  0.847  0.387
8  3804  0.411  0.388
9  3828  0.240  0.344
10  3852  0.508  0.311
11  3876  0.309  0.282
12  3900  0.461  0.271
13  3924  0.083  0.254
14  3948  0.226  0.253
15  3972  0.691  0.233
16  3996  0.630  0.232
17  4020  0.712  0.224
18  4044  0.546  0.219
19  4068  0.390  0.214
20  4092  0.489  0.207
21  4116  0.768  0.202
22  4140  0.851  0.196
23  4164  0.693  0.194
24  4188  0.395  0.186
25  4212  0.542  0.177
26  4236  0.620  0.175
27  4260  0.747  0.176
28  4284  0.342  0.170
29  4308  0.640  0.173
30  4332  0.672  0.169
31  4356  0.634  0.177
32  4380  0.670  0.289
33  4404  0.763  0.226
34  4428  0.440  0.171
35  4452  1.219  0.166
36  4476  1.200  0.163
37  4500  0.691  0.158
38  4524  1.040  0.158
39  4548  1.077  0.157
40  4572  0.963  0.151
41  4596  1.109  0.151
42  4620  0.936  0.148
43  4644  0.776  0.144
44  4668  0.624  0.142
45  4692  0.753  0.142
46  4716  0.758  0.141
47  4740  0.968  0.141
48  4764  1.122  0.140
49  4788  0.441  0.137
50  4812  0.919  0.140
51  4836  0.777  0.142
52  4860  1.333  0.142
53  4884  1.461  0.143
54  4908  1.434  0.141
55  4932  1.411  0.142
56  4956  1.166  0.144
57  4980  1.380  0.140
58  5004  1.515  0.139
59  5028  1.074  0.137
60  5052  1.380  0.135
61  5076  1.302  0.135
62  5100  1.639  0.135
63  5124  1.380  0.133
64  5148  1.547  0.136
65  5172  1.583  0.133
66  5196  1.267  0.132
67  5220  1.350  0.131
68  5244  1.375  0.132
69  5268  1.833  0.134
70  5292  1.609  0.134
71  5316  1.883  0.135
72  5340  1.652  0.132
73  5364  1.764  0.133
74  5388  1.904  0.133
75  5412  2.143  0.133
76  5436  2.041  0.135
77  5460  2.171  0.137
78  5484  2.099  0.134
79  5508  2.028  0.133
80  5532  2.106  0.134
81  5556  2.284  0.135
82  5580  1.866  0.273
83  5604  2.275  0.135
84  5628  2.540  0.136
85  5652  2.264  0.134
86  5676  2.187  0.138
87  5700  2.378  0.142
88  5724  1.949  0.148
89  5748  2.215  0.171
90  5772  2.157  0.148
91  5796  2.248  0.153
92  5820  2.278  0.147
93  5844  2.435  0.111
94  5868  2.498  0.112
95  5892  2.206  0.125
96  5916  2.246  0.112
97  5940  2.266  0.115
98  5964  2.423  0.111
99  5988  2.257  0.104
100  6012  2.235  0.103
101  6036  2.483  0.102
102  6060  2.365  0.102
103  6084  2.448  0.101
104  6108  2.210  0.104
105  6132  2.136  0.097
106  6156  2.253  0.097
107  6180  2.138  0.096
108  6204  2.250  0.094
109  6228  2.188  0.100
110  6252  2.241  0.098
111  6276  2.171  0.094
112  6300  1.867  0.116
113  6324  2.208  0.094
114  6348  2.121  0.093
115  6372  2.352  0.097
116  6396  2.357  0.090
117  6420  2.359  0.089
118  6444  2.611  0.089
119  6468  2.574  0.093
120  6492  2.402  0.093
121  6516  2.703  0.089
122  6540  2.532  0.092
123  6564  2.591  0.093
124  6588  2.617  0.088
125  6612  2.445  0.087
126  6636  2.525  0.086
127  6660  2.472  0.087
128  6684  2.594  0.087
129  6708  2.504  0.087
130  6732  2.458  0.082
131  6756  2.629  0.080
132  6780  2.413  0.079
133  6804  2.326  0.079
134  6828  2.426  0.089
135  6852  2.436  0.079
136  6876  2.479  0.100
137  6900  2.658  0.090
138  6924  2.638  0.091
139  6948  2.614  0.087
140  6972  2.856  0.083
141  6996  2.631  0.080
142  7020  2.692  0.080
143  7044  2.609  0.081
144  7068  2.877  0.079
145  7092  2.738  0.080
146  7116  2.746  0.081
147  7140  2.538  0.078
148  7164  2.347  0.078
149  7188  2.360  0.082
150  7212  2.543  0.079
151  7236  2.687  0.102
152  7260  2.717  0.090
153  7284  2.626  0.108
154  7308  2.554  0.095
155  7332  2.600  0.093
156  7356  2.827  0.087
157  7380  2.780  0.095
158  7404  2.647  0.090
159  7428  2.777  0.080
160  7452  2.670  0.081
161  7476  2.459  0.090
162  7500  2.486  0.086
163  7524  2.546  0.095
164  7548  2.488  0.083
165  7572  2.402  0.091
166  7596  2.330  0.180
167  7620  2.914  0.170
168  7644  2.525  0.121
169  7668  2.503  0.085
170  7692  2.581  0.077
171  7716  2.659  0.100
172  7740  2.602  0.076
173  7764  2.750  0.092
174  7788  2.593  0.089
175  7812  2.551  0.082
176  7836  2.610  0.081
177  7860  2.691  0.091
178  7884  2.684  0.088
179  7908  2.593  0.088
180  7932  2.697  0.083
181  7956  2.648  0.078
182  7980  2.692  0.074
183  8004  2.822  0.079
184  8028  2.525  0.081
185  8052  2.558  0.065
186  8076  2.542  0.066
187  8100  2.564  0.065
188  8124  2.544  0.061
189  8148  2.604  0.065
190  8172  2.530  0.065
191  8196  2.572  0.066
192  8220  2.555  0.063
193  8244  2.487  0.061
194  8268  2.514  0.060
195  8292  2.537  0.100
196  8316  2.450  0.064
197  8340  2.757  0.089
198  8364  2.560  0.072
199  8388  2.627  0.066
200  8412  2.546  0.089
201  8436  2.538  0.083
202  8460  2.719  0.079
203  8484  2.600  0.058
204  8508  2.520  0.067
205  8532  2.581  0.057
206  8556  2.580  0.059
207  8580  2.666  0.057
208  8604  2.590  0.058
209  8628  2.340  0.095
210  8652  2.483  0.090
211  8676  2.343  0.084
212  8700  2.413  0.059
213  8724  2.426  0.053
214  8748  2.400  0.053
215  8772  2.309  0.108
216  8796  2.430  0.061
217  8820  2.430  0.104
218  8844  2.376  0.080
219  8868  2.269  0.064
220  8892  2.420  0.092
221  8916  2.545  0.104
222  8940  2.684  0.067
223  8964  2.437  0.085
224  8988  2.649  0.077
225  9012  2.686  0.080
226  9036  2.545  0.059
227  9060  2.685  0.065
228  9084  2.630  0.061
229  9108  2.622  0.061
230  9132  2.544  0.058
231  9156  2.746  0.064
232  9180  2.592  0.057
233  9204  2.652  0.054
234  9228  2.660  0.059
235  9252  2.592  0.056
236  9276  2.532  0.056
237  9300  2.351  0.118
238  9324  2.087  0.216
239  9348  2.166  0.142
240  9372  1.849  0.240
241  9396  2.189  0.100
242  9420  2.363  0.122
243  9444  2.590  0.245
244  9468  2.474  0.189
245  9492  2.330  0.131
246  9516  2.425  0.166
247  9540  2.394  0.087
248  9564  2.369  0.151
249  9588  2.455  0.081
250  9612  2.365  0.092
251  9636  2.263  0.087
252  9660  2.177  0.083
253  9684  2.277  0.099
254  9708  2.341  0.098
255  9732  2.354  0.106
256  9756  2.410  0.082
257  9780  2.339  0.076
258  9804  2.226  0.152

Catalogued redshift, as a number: 0.22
